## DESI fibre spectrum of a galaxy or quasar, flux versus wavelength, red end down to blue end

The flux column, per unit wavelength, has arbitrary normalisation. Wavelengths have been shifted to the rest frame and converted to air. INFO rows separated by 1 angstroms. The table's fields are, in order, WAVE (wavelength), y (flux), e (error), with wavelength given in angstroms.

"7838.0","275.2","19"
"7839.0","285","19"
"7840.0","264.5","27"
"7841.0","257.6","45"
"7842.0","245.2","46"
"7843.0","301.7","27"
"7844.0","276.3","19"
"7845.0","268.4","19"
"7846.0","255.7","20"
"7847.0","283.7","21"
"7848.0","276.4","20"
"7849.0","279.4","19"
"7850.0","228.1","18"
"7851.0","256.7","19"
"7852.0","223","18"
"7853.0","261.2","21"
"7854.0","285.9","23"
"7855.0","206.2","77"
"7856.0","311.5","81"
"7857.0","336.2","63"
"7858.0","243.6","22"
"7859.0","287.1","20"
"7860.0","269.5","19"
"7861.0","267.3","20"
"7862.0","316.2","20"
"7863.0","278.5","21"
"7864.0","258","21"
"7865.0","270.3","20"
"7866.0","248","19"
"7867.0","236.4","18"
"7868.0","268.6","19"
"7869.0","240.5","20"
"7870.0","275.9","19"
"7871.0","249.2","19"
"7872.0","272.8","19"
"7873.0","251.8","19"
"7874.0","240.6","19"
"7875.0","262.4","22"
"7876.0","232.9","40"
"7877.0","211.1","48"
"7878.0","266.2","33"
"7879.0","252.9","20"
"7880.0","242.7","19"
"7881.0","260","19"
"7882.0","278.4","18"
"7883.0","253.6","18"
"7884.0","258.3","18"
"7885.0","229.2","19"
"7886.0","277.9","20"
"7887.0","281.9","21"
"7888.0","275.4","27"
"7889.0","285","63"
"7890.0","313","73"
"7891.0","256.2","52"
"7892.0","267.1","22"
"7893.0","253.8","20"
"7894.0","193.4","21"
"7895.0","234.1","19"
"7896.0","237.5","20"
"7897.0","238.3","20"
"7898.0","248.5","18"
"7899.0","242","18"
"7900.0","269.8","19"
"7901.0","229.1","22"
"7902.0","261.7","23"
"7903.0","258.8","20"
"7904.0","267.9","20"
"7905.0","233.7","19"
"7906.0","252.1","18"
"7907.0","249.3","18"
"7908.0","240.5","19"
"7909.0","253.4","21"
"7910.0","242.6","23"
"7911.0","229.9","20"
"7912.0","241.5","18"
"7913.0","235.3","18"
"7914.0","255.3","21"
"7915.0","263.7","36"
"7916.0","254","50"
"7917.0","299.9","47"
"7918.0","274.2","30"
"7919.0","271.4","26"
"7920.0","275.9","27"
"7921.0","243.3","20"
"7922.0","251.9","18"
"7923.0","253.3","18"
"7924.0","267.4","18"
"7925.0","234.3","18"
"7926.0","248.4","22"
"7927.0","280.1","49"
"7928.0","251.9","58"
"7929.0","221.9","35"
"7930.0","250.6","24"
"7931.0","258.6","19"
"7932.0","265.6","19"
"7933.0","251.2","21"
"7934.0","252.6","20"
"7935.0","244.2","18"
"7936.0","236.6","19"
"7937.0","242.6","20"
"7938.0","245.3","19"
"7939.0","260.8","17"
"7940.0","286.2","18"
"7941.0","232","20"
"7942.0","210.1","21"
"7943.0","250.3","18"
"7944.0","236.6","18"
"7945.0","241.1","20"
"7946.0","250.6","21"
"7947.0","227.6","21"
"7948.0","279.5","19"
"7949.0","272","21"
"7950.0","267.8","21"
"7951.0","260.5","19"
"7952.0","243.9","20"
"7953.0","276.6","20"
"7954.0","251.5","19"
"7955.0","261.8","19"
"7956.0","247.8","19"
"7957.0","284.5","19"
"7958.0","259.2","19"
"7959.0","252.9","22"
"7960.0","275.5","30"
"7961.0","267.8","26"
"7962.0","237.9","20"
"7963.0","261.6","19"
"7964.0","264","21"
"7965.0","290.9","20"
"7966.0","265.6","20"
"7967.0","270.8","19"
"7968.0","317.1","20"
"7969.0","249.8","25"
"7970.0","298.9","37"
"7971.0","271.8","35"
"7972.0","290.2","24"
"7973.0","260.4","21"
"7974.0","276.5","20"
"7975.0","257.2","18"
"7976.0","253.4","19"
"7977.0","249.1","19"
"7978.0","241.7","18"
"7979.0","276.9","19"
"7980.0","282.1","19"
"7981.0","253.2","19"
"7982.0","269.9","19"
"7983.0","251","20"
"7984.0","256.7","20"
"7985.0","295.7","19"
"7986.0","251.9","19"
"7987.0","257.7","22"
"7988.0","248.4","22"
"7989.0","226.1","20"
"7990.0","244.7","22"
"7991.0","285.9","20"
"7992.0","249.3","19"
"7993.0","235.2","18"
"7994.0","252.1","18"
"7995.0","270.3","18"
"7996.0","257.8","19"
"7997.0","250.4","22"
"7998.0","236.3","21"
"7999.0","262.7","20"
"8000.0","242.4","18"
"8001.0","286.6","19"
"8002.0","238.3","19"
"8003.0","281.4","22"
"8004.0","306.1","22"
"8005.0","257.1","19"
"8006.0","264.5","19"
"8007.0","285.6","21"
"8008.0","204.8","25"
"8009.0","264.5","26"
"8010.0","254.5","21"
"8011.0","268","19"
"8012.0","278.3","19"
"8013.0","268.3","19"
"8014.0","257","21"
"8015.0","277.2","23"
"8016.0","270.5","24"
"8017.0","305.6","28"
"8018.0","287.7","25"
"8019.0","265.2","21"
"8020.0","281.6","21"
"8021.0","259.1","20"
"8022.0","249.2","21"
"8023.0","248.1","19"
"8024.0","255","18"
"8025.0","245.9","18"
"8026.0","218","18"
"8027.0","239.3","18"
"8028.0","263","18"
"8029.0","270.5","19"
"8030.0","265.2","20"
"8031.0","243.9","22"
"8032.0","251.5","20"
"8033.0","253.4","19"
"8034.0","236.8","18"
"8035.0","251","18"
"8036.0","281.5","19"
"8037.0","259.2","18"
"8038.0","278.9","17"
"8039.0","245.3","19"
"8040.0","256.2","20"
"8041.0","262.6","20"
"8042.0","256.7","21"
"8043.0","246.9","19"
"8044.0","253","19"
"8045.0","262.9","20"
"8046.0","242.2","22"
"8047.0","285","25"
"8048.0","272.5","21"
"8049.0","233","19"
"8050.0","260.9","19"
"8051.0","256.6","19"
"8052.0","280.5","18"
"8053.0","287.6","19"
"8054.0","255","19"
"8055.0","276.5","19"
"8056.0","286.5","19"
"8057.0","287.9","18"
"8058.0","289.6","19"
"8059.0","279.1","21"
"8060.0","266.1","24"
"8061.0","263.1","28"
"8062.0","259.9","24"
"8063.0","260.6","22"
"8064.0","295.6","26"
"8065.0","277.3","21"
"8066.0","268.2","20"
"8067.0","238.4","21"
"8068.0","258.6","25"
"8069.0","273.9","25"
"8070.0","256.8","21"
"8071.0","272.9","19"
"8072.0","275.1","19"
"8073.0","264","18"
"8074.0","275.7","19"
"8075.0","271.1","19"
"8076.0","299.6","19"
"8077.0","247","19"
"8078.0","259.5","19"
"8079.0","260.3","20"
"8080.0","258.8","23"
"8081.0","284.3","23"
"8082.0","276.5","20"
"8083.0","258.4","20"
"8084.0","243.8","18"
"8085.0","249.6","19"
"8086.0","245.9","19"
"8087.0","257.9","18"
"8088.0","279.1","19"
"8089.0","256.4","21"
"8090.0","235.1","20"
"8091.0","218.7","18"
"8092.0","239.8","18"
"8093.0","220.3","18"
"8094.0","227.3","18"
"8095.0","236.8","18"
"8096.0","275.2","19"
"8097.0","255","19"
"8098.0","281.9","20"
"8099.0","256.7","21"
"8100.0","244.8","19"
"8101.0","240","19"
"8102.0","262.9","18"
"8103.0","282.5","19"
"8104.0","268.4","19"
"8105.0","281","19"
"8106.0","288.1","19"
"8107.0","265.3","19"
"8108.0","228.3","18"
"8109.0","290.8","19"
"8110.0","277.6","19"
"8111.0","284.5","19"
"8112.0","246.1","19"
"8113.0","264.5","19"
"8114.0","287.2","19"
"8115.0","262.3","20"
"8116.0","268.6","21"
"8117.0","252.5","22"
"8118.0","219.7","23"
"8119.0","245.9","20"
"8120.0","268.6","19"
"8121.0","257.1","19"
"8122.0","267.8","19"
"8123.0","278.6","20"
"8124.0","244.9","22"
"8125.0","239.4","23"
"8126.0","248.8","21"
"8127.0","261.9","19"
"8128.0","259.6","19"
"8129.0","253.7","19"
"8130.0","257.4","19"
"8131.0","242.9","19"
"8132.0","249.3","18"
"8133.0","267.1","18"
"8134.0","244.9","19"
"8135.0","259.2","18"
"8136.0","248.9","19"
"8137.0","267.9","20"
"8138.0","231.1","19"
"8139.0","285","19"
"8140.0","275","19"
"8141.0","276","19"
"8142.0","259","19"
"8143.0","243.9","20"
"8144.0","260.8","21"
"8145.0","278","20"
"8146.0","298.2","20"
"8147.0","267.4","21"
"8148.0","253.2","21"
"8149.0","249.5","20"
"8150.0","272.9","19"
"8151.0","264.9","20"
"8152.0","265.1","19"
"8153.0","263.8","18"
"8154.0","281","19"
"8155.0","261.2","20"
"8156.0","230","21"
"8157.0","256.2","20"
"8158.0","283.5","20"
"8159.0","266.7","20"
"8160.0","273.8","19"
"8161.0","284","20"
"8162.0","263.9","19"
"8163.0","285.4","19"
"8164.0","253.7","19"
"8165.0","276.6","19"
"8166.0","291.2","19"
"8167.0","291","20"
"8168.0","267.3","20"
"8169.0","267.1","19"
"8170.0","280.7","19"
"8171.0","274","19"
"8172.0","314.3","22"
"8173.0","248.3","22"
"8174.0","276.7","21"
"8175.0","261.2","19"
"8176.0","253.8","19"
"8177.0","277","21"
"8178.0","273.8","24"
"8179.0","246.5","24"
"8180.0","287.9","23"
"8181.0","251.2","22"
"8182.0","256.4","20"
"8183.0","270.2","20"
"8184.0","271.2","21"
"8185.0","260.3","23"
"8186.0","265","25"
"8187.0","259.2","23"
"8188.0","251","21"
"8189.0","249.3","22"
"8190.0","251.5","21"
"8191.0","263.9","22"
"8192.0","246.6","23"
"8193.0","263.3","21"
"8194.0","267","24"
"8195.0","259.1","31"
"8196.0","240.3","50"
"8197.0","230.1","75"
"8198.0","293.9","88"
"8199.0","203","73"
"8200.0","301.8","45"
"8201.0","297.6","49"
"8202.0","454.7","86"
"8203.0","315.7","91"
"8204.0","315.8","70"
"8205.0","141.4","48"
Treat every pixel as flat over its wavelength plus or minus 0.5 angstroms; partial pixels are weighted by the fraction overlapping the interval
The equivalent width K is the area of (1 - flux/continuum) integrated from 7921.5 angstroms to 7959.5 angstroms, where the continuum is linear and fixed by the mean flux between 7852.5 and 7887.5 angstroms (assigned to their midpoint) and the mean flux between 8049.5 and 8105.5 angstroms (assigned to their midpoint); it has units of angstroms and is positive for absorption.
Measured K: 1.41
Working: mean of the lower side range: 262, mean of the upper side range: 263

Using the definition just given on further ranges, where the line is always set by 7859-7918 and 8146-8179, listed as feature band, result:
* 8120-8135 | 0.68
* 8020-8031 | 0.44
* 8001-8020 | -0.52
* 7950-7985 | -0.80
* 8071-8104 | 1.01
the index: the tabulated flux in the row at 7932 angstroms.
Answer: 265.6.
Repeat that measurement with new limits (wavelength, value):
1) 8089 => 256.4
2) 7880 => 242.7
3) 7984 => 256.7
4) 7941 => 232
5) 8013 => 268.3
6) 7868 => 268.6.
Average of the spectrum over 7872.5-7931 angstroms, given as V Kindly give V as 254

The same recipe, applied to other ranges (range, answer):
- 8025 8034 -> 250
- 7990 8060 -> 262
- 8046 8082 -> 269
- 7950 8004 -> 263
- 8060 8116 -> 262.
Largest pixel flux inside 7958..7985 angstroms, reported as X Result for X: 317.1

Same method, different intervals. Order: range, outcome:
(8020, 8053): 287.6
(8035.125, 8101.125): 299.6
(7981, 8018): 306.1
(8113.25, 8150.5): 298.2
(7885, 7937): 313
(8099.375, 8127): 290.8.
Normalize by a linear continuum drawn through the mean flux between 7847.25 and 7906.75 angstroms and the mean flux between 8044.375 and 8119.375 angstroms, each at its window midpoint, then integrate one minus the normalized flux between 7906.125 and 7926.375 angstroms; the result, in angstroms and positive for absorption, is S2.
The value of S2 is 0.4 angstroms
